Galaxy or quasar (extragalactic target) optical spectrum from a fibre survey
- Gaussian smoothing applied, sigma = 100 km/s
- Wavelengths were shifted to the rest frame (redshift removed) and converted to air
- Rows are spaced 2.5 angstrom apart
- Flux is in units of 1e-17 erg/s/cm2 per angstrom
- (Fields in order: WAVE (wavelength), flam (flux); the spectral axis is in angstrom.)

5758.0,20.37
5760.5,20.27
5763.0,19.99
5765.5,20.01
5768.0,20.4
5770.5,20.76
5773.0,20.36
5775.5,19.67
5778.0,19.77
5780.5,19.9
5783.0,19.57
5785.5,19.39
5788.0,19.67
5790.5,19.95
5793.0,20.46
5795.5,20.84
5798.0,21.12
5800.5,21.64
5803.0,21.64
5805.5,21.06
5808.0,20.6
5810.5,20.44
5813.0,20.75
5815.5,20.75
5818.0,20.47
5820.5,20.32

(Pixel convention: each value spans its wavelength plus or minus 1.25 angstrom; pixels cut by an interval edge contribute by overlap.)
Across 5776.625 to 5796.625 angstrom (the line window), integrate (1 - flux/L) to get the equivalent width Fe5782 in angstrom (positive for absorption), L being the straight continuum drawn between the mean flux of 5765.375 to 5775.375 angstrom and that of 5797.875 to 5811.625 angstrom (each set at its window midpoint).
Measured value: 0.7 angstrom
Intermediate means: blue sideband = 20.3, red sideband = 21.1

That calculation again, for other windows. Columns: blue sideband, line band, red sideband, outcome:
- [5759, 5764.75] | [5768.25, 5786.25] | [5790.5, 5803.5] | 0.48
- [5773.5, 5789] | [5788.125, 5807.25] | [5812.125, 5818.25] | -0.66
